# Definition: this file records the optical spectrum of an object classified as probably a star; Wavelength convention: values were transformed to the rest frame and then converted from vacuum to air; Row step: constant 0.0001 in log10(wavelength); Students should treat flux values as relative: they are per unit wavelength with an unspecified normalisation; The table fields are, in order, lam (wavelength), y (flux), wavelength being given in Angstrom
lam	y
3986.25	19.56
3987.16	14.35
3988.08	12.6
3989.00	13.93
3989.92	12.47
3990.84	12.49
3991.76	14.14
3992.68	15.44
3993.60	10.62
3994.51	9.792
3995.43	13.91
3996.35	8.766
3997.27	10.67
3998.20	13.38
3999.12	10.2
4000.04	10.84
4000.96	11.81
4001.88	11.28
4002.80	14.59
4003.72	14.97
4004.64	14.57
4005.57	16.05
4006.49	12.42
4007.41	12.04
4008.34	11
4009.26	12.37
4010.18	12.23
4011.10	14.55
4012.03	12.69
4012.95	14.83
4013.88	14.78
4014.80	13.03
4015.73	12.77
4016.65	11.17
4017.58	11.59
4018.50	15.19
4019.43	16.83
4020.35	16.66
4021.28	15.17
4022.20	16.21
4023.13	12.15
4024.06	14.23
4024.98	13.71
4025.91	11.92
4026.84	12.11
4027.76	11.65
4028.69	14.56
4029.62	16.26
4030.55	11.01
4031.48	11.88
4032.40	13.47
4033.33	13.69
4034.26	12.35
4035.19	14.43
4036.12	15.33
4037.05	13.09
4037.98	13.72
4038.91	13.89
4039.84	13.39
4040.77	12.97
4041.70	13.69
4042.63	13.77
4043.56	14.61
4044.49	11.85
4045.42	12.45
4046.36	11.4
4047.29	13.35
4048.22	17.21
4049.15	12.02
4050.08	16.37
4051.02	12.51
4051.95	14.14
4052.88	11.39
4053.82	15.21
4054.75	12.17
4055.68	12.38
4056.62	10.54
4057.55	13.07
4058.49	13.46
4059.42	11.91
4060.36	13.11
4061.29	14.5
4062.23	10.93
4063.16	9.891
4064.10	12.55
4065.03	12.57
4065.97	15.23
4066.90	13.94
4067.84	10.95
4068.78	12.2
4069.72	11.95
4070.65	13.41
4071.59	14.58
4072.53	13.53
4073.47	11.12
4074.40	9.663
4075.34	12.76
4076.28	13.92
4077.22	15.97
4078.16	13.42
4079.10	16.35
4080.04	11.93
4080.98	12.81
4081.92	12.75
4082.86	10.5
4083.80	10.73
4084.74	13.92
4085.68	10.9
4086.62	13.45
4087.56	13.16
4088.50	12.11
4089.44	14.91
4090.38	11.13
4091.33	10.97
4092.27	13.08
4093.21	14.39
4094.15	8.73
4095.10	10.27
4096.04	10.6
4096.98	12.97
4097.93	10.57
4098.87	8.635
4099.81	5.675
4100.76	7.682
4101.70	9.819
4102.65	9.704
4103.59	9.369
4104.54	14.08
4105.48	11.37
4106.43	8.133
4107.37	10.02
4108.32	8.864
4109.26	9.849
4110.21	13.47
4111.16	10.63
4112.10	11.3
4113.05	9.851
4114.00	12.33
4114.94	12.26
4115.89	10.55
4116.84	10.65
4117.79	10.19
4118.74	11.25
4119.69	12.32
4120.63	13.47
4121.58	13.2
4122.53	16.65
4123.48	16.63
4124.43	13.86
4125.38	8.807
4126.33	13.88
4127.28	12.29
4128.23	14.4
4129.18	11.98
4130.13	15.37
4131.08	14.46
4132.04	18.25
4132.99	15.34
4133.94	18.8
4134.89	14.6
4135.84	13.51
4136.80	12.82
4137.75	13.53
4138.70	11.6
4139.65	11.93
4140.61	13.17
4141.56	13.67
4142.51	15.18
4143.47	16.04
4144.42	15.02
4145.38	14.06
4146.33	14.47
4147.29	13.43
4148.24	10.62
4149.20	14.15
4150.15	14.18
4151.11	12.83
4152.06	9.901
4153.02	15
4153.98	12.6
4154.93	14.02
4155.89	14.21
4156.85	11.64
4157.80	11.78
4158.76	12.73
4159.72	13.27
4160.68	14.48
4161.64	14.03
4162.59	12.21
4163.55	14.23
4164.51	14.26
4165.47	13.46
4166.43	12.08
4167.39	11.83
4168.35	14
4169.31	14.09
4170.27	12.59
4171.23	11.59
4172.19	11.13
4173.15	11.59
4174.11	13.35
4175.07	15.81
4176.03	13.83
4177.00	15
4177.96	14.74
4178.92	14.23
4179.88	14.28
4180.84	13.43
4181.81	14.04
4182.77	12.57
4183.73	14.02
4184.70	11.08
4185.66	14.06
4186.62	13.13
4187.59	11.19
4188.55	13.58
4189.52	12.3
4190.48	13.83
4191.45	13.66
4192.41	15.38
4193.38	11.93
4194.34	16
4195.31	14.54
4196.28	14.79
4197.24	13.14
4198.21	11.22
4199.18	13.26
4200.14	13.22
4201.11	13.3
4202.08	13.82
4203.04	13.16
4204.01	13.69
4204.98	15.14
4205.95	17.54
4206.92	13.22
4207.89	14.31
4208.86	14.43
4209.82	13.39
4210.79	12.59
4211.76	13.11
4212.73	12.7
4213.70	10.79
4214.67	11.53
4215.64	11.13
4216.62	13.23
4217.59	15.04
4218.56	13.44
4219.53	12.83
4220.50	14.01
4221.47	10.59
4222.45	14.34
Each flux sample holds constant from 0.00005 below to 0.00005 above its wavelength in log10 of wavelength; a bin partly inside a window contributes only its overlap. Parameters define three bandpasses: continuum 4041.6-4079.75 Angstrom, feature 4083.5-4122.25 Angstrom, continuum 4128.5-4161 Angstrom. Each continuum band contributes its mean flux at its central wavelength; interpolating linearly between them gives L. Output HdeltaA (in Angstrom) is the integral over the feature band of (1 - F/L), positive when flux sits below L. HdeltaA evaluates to 6.5 Angstrom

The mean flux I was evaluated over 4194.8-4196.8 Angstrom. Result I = 14.6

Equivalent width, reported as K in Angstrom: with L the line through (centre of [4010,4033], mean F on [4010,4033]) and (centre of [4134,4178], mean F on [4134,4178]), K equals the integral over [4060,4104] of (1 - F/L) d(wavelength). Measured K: 5.04 Angstrom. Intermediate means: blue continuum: 13.6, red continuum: 13.4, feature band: 12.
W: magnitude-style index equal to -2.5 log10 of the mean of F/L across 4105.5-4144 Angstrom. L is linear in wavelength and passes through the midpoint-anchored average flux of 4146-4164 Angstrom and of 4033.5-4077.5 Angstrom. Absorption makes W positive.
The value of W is 0.02 mag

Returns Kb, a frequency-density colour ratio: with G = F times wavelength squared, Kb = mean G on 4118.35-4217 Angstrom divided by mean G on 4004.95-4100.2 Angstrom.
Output 1.1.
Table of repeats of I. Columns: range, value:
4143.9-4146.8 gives 14.6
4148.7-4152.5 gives 12.8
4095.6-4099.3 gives 10.7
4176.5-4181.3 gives 14.3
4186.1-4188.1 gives 12.2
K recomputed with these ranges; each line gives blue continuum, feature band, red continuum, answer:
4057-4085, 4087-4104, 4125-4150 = 3.10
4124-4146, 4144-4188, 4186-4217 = 1.47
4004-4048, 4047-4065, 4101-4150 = 0.41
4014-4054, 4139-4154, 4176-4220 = 0.00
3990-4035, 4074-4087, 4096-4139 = -0.37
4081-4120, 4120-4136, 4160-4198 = -3.40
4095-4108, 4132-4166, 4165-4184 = -4.38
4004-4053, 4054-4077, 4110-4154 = 1.49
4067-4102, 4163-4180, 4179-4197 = -0.16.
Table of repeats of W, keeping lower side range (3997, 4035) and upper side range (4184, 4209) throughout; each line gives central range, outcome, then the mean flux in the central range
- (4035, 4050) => -0.03 mag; 13.6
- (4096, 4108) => 0.34 mag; 9.86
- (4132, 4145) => -0.07 mag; 14.4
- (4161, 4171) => 0.03 mag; 13.3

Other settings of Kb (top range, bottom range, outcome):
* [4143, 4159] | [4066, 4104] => 1.16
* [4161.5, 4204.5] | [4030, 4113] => 1.15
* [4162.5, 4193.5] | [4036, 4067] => 1.08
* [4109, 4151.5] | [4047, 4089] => 1.06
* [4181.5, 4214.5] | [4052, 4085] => 1.13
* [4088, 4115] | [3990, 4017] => 0.89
